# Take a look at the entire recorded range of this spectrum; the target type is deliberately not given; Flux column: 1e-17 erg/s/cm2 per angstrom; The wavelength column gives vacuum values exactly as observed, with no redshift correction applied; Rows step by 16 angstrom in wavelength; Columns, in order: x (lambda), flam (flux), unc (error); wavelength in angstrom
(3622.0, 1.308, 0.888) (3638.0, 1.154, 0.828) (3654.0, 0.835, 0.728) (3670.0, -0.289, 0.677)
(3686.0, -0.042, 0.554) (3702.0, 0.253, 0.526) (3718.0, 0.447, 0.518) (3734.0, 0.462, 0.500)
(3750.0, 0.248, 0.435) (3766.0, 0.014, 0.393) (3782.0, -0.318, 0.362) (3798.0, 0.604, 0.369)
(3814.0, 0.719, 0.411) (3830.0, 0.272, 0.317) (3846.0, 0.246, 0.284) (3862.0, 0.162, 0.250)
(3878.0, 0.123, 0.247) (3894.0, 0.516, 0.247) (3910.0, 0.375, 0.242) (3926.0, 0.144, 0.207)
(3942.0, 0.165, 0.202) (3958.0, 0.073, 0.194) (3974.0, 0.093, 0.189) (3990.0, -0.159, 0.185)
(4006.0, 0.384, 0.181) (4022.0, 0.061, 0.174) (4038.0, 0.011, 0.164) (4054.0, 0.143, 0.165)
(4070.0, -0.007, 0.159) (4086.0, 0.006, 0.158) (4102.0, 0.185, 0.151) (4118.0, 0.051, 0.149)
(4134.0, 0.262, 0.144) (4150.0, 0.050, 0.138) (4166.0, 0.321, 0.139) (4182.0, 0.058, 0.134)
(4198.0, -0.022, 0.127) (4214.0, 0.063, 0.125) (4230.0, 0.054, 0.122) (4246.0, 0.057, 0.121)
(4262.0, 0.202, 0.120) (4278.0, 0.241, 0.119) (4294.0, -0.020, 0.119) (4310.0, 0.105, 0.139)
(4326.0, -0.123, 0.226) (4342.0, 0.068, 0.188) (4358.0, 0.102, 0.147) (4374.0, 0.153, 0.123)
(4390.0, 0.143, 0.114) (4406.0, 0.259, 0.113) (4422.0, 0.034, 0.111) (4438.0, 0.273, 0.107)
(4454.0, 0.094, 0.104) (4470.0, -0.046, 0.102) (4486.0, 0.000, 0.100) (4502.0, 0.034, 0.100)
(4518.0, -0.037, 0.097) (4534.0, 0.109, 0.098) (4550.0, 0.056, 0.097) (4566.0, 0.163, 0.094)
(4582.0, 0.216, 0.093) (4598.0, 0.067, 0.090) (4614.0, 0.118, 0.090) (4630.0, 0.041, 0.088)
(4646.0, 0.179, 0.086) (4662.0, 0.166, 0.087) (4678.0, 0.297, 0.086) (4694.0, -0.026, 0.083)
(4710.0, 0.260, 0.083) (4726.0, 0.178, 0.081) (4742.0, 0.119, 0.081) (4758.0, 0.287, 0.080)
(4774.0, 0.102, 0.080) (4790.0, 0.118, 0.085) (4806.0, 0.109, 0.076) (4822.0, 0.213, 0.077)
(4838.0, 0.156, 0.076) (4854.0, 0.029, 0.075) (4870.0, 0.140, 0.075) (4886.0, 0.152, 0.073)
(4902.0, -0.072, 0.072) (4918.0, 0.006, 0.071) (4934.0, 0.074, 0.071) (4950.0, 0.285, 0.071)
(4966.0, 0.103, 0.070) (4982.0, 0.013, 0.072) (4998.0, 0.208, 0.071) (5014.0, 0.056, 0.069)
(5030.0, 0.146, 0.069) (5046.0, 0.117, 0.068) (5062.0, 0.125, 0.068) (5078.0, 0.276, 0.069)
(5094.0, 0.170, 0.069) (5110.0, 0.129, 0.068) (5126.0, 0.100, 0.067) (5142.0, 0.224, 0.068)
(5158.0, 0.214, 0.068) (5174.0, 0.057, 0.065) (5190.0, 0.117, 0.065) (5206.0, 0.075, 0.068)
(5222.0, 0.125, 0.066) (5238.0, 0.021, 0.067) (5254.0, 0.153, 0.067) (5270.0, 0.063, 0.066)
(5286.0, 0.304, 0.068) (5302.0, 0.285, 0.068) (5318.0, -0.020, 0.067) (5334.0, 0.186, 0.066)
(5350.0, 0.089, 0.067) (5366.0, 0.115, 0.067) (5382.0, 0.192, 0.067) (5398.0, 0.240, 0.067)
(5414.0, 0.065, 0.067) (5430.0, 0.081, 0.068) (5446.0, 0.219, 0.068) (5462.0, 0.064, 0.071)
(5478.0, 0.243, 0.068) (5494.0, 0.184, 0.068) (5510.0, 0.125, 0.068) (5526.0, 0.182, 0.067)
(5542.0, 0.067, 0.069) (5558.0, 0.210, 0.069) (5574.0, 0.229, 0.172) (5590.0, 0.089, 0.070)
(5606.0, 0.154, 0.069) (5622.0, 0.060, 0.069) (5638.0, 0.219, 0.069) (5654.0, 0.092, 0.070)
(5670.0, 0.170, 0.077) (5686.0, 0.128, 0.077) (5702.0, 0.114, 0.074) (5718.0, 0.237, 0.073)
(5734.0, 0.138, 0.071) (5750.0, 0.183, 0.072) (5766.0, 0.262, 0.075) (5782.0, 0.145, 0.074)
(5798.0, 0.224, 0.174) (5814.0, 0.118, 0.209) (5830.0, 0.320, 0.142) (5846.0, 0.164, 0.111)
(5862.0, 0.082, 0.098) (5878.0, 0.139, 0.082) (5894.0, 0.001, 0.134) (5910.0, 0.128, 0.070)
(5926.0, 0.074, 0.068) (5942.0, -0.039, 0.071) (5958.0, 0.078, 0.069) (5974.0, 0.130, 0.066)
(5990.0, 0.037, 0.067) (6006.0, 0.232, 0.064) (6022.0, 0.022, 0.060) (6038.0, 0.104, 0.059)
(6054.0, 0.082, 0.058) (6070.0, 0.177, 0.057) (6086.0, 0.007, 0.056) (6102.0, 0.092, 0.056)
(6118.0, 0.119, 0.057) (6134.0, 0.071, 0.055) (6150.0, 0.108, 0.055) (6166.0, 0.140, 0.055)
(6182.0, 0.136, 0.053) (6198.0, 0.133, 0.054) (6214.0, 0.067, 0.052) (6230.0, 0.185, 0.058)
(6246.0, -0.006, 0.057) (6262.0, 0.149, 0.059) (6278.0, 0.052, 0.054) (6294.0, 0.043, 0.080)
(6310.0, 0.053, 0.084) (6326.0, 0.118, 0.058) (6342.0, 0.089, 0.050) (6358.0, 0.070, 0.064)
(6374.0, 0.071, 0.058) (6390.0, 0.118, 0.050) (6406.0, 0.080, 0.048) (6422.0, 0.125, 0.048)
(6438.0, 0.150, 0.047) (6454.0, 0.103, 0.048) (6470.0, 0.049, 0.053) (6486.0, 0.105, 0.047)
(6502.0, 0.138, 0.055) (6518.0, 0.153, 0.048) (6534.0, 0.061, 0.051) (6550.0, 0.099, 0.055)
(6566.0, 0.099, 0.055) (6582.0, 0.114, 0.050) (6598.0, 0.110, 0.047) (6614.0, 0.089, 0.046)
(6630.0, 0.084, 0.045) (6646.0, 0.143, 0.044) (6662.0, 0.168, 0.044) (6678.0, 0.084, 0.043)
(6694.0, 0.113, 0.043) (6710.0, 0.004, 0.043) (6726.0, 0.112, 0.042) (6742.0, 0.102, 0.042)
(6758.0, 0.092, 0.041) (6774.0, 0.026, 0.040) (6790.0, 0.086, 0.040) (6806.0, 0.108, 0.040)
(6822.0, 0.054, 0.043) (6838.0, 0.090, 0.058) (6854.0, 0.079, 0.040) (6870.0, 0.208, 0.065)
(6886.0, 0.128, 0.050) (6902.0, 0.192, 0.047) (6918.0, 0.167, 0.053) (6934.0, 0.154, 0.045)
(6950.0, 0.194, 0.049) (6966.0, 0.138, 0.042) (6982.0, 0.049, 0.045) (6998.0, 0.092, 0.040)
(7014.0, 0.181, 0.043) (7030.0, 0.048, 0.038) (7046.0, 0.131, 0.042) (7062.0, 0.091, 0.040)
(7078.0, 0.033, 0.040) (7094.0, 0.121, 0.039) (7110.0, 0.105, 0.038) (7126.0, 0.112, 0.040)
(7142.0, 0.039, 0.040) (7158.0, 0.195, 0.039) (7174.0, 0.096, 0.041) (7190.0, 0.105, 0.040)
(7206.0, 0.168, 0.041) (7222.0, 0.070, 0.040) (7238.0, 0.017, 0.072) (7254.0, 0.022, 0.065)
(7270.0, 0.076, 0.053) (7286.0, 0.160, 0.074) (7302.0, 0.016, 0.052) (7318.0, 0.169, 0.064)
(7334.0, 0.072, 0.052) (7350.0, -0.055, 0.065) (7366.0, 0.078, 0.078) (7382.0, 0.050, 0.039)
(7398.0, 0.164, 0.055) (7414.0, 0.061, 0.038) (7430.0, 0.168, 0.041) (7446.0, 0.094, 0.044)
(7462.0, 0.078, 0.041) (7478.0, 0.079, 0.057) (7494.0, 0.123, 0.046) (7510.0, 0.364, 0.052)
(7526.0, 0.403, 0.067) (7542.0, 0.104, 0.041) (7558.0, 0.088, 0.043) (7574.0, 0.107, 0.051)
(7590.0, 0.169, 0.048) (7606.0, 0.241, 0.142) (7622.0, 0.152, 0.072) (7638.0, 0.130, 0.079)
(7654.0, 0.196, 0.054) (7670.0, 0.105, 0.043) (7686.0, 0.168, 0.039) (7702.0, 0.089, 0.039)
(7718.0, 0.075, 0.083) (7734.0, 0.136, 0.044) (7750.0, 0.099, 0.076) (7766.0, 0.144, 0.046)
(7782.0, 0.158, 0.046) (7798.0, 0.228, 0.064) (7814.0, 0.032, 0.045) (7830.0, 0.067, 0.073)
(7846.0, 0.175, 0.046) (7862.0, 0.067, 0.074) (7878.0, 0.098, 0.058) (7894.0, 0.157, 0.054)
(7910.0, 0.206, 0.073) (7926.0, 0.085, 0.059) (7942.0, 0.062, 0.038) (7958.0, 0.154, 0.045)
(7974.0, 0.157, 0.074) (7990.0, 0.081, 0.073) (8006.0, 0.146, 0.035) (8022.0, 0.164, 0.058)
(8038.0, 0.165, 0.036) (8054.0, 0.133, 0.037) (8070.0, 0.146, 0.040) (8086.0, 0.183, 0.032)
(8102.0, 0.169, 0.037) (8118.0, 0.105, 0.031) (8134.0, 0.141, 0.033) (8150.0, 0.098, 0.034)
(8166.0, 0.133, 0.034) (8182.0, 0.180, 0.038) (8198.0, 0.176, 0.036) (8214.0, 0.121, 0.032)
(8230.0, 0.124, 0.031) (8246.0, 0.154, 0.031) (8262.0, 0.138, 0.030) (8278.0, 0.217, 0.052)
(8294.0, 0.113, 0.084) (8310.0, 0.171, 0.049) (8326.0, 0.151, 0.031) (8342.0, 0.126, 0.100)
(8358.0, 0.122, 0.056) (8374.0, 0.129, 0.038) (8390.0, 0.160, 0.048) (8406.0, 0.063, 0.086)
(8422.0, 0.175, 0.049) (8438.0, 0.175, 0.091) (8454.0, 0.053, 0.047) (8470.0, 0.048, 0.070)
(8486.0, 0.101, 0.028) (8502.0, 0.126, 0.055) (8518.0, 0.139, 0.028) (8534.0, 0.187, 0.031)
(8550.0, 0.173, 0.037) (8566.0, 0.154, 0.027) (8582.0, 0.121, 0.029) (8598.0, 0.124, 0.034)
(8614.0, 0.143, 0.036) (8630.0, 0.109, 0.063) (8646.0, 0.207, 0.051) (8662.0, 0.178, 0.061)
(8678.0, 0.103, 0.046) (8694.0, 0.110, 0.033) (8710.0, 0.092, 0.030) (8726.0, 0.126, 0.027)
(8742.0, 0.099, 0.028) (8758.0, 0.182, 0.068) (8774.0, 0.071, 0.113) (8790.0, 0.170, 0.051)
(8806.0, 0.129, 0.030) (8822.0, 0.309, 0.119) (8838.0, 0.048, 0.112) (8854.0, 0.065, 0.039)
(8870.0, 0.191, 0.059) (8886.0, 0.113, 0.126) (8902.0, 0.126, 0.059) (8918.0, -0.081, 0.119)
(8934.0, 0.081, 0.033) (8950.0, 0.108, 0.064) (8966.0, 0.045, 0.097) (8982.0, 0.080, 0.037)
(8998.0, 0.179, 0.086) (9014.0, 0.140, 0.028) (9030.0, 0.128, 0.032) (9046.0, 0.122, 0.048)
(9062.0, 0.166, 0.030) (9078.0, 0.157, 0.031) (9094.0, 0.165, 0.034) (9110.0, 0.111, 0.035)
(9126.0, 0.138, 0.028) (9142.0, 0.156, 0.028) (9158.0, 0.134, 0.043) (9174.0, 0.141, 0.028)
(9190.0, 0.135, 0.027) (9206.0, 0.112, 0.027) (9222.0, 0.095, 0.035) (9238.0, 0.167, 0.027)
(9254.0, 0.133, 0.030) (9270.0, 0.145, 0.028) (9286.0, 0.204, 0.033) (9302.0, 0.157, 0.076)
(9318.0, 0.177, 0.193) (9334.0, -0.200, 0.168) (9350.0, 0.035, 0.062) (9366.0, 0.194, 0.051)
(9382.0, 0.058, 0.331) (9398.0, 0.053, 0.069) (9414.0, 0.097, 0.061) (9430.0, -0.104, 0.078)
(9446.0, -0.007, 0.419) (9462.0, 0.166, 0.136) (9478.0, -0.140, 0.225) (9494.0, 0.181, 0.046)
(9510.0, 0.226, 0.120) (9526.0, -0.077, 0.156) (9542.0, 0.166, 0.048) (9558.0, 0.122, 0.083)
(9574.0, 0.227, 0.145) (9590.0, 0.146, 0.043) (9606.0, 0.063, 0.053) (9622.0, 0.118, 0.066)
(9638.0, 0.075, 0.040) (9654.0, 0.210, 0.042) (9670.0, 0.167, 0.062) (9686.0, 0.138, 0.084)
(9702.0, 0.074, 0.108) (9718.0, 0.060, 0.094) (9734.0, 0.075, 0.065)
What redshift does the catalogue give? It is 1.02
